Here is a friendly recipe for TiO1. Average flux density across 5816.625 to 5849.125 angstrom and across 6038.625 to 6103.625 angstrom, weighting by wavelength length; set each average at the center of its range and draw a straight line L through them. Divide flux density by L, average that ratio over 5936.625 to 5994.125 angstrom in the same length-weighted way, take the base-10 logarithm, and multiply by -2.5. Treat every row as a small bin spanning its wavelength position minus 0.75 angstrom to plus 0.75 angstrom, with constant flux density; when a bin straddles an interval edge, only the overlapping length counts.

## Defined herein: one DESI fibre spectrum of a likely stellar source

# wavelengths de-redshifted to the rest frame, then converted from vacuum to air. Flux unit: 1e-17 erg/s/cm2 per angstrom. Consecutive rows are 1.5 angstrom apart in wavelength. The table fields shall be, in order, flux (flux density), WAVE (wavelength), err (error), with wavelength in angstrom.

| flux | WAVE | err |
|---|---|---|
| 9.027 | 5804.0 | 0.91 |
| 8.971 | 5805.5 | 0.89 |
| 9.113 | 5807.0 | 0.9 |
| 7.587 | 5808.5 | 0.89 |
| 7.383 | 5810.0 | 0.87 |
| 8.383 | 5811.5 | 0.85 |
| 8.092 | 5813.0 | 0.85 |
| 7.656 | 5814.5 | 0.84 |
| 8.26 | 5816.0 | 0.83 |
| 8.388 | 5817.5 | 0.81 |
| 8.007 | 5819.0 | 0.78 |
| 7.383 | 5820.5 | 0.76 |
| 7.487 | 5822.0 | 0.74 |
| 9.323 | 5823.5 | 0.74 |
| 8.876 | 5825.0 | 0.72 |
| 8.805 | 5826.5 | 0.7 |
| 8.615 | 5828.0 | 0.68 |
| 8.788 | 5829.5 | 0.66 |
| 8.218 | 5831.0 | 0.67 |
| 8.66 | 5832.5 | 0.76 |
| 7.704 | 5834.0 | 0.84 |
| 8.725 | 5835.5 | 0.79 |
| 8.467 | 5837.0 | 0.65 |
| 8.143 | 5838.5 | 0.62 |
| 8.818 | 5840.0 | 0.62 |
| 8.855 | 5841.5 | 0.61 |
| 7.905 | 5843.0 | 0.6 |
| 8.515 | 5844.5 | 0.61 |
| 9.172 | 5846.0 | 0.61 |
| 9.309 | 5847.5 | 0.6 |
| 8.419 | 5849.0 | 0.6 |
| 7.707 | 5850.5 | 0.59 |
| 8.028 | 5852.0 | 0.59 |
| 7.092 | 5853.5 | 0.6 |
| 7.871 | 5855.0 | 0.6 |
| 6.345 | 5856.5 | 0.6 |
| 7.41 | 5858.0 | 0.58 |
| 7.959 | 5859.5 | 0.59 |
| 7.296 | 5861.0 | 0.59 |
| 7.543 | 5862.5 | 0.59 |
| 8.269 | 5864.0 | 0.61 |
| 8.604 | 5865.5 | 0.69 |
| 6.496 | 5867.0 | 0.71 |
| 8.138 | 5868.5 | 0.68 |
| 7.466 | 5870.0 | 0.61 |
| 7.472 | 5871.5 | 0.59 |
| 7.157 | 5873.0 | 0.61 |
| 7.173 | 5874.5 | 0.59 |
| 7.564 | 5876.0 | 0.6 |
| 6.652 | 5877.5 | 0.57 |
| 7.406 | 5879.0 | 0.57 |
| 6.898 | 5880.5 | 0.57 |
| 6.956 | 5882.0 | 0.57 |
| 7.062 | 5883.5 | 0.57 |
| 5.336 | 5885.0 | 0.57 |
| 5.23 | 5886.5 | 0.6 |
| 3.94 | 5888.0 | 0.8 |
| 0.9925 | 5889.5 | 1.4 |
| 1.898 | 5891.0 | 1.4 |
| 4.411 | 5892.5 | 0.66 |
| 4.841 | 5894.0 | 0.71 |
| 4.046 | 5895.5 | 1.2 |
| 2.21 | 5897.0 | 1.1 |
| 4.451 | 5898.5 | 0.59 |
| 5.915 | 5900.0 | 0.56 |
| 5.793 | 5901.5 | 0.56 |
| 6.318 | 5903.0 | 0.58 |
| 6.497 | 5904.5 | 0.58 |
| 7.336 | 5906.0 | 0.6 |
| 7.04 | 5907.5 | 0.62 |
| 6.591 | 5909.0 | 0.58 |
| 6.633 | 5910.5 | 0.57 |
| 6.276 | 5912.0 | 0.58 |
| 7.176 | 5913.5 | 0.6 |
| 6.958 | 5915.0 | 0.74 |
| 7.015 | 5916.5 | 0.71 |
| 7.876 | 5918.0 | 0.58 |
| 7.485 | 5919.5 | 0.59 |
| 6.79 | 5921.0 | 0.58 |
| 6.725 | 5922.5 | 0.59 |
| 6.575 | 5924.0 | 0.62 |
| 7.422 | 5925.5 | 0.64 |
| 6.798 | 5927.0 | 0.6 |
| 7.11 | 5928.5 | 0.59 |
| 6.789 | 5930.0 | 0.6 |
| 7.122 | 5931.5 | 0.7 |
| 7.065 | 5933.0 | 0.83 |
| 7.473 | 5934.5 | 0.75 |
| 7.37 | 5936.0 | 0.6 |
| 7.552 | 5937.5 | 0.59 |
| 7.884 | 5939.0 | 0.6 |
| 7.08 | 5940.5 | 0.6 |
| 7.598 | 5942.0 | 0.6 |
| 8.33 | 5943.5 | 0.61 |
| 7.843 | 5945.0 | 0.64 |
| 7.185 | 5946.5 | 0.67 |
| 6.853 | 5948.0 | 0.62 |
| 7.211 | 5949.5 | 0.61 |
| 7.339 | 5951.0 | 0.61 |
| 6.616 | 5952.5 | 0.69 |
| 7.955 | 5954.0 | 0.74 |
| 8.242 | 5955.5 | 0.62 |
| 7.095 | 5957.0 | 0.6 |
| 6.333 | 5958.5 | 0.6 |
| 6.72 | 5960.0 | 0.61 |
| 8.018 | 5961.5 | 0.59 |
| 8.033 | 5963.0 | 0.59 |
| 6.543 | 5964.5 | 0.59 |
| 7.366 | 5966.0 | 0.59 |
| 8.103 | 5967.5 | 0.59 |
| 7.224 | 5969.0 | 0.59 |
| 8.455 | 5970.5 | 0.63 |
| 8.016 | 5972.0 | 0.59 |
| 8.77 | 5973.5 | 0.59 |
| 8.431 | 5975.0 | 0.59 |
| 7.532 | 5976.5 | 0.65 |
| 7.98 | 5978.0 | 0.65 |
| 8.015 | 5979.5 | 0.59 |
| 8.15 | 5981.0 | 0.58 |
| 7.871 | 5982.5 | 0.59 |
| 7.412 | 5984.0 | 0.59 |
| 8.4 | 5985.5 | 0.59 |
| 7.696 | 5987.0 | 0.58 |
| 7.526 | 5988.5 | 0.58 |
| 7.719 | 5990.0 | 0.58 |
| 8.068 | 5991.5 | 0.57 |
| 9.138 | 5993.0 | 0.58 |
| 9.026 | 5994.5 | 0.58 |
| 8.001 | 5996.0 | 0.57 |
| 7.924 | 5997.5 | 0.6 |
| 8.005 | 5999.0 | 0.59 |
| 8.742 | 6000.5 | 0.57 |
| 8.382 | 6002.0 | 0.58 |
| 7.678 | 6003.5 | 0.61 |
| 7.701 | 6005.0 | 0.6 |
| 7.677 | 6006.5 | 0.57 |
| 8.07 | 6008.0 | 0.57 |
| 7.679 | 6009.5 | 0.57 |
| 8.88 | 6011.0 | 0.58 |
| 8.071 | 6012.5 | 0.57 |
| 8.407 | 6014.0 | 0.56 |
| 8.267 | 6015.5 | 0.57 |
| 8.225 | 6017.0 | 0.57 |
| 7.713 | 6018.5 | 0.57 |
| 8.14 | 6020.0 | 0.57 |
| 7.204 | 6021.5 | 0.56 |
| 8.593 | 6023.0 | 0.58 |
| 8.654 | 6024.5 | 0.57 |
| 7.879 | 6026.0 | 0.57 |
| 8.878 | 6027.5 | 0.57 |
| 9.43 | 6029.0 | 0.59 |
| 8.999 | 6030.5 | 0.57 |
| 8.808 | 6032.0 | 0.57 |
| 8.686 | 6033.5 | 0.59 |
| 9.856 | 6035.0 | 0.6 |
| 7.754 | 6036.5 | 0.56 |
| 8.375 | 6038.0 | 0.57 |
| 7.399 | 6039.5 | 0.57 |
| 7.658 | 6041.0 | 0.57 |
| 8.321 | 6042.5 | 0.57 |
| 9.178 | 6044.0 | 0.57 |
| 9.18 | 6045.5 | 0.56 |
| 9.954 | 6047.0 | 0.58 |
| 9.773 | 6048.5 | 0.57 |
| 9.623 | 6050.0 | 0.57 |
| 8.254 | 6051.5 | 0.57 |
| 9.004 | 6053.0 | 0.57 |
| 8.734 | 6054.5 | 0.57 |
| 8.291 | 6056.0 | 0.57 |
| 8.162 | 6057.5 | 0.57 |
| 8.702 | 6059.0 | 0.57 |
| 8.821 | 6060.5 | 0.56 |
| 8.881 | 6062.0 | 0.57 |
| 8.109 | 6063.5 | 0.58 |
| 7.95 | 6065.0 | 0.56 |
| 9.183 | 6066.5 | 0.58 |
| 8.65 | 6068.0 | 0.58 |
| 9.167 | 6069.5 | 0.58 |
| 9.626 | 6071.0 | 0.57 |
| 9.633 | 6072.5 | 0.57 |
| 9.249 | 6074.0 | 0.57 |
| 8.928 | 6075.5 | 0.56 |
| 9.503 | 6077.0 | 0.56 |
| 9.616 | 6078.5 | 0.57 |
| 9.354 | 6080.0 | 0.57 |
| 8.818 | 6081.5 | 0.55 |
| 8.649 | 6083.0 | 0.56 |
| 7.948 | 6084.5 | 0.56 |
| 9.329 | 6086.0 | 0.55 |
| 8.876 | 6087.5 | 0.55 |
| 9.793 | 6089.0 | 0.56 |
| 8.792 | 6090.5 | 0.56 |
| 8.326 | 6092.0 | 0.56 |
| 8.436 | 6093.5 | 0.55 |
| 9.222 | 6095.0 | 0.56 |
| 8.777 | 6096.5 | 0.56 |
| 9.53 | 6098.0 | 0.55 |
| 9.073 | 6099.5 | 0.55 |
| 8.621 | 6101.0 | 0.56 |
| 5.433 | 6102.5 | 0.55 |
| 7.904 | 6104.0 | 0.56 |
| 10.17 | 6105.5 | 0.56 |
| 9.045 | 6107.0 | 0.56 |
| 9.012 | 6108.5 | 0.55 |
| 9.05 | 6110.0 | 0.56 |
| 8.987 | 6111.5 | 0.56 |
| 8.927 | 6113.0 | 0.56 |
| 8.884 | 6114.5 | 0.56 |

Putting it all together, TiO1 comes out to 0.13 mag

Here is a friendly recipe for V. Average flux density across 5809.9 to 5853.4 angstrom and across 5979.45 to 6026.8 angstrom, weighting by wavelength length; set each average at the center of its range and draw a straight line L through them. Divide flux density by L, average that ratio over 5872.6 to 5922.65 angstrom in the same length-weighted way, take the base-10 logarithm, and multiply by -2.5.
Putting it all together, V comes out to 0.36 mag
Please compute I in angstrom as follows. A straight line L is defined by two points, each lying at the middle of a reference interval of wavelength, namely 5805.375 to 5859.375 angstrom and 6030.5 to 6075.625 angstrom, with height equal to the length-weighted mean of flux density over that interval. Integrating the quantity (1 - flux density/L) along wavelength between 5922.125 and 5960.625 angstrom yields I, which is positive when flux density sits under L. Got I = 5.7 angstrom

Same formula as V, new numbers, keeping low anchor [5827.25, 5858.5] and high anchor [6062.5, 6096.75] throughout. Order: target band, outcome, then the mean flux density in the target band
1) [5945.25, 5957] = 0.166 mag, 7.35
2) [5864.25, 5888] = 0.194 mag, 6.97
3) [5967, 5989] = 0.088 mag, 7.98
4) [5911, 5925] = 0.208 mag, 6.99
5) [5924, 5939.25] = 0.180 mag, 7.2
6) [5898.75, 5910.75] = 0.294 mag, 6.42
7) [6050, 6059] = 0.034 mag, 8.6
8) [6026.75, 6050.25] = -0.002 mag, 8.85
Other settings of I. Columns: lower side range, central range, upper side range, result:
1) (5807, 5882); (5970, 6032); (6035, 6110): 2.59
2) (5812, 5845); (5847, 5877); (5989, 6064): 2.59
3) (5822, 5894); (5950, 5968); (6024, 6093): 1.69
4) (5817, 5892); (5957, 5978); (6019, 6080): 1.48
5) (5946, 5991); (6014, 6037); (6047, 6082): -0.12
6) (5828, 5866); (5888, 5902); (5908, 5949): 6.95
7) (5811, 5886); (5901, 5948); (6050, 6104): 6.30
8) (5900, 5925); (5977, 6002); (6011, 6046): -0.72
